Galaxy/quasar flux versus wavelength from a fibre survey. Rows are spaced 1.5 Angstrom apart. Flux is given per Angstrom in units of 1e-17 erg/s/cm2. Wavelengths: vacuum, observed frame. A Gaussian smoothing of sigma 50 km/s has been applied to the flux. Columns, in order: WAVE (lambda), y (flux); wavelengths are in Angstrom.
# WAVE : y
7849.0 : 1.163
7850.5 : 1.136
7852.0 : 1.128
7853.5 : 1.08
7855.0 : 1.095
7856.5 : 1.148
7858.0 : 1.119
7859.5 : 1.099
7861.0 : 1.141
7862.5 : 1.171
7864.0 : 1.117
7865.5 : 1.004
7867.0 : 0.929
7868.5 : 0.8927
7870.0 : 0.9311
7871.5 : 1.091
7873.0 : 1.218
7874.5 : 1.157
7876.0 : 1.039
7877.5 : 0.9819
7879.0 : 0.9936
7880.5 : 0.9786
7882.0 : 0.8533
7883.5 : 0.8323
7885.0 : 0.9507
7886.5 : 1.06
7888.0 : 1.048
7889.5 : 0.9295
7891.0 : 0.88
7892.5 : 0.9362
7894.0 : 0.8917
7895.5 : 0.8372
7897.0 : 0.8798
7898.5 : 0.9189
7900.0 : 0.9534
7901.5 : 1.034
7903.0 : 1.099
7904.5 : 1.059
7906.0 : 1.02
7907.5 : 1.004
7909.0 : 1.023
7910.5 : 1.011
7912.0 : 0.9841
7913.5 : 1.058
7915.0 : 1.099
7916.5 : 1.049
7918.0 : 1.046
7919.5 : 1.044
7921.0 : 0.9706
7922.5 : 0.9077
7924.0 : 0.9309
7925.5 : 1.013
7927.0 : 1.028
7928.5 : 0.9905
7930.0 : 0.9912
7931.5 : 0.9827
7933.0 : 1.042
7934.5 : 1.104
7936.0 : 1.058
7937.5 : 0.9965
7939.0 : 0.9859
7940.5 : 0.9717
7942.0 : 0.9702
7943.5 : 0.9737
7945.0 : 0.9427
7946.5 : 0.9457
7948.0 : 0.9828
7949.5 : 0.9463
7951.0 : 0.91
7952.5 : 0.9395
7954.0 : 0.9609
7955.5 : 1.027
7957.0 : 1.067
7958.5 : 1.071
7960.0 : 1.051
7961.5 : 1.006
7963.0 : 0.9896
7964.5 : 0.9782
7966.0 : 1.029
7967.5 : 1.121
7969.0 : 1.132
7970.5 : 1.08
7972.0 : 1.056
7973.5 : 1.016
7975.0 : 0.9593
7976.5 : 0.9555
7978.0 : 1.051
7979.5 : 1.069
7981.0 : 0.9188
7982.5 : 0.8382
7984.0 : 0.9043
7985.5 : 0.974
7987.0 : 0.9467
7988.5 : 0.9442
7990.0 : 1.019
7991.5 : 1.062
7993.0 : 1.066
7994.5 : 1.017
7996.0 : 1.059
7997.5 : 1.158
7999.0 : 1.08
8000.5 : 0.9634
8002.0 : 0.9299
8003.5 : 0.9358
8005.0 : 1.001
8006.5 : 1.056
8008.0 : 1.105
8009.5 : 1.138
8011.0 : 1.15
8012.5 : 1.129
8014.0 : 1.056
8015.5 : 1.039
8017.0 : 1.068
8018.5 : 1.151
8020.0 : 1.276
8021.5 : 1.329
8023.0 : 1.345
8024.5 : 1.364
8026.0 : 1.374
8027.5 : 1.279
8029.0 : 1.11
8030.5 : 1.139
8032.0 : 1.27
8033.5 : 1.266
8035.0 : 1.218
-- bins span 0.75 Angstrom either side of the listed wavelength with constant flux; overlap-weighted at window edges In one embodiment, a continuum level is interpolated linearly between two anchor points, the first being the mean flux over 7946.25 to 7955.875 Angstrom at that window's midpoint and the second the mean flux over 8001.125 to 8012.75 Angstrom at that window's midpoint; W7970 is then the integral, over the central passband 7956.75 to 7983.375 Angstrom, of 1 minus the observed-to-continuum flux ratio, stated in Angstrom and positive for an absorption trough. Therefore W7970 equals -0.9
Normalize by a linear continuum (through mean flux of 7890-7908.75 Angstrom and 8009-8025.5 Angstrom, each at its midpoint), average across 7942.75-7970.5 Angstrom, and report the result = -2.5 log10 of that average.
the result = 0.07 mag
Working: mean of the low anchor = 0.961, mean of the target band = 1.01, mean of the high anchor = 1.19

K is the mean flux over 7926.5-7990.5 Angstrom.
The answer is 0.998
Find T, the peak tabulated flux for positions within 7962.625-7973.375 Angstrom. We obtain 1.132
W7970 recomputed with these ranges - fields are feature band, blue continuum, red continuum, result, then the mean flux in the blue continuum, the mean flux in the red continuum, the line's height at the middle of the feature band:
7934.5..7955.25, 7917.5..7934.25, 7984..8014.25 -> 0.7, 0.998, 1.04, 1.01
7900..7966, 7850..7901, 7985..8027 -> 2.8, 1.01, 1.1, 1.05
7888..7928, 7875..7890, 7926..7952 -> -0.3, 0.97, 0.989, 0.979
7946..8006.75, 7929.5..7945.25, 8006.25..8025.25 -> 4.6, 1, 1.17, 1.09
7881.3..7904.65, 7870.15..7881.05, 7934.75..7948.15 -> 2.1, 1.06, 0.985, 1.04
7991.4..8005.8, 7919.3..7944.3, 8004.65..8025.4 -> 1.3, 0.997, 1.16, 1.13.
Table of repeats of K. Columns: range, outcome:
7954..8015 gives 1.03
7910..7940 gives 1.01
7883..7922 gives 0.986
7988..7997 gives 1.03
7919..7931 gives 0.983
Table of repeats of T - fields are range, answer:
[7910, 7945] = 1.104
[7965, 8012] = 1.158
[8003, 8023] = 1.345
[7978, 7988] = 1.069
